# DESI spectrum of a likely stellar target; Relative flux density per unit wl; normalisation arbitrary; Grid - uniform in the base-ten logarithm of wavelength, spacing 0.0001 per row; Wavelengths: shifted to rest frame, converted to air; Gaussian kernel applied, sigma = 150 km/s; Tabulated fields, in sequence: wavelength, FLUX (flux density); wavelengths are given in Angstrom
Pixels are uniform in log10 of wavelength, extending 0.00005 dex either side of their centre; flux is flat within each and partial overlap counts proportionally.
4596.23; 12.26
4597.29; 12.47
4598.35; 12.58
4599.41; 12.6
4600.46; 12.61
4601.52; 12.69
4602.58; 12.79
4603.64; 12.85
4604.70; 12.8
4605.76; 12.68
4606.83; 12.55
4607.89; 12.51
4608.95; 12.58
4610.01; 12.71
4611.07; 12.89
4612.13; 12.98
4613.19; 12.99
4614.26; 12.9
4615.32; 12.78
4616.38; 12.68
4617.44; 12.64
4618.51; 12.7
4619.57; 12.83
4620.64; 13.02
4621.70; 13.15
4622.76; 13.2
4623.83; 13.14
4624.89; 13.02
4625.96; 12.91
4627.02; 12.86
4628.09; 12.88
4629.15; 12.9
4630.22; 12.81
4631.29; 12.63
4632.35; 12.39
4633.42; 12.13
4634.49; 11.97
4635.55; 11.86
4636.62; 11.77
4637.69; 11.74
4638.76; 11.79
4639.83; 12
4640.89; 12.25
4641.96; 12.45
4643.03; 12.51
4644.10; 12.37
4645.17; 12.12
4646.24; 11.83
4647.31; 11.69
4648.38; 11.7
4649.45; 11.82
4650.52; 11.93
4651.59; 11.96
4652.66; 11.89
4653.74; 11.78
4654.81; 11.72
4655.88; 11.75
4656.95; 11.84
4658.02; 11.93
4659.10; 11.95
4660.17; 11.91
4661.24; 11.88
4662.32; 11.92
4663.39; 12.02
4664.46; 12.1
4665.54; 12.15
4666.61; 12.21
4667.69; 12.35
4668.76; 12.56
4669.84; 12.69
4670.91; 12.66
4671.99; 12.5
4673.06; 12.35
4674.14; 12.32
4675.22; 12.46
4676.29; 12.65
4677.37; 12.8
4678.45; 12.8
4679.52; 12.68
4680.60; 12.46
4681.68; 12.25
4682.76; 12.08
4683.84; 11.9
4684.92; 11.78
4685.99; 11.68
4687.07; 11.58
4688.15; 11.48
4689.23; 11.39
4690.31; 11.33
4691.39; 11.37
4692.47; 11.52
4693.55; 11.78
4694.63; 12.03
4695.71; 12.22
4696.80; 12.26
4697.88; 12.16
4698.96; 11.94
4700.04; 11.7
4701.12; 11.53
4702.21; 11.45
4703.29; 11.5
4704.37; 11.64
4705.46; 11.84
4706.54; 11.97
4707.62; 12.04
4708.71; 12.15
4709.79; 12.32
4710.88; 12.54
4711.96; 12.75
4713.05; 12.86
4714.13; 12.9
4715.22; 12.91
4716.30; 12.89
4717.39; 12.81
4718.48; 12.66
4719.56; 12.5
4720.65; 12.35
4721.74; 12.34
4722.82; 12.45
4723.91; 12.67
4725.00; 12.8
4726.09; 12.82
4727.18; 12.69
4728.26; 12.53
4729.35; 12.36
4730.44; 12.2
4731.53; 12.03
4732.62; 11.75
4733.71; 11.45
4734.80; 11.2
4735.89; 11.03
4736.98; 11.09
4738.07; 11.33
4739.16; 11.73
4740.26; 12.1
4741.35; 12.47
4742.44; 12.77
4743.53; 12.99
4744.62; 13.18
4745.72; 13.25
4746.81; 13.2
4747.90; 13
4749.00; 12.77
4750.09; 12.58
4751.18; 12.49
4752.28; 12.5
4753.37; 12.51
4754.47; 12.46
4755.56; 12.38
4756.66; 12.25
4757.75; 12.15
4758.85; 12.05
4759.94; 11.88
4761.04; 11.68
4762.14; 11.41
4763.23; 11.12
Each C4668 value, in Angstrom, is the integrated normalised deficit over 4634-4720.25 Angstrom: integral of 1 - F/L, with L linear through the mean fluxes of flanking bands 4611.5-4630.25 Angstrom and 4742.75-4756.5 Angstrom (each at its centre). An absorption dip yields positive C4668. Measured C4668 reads 5.0 Angstrom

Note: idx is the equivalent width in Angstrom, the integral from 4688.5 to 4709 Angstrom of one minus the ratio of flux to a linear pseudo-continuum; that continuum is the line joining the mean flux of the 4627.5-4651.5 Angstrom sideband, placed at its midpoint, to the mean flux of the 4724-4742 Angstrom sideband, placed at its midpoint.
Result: 0.5 Angstrom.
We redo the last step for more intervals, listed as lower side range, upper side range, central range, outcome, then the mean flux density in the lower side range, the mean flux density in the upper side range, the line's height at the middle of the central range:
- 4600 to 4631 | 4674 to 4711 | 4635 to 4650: 0.6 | 12.8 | 12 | 12.5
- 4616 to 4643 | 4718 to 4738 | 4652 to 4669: 0.6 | 12.5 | 12.1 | 12.4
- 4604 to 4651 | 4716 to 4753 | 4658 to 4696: 1.0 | 12.5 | 12.4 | 12.4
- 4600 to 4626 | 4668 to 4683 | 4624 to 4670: 1.8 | 12.8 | 12.5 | 12.7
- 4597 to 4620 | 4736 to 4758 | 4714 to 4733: -0.1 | 12.7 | 12.4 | 12.5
